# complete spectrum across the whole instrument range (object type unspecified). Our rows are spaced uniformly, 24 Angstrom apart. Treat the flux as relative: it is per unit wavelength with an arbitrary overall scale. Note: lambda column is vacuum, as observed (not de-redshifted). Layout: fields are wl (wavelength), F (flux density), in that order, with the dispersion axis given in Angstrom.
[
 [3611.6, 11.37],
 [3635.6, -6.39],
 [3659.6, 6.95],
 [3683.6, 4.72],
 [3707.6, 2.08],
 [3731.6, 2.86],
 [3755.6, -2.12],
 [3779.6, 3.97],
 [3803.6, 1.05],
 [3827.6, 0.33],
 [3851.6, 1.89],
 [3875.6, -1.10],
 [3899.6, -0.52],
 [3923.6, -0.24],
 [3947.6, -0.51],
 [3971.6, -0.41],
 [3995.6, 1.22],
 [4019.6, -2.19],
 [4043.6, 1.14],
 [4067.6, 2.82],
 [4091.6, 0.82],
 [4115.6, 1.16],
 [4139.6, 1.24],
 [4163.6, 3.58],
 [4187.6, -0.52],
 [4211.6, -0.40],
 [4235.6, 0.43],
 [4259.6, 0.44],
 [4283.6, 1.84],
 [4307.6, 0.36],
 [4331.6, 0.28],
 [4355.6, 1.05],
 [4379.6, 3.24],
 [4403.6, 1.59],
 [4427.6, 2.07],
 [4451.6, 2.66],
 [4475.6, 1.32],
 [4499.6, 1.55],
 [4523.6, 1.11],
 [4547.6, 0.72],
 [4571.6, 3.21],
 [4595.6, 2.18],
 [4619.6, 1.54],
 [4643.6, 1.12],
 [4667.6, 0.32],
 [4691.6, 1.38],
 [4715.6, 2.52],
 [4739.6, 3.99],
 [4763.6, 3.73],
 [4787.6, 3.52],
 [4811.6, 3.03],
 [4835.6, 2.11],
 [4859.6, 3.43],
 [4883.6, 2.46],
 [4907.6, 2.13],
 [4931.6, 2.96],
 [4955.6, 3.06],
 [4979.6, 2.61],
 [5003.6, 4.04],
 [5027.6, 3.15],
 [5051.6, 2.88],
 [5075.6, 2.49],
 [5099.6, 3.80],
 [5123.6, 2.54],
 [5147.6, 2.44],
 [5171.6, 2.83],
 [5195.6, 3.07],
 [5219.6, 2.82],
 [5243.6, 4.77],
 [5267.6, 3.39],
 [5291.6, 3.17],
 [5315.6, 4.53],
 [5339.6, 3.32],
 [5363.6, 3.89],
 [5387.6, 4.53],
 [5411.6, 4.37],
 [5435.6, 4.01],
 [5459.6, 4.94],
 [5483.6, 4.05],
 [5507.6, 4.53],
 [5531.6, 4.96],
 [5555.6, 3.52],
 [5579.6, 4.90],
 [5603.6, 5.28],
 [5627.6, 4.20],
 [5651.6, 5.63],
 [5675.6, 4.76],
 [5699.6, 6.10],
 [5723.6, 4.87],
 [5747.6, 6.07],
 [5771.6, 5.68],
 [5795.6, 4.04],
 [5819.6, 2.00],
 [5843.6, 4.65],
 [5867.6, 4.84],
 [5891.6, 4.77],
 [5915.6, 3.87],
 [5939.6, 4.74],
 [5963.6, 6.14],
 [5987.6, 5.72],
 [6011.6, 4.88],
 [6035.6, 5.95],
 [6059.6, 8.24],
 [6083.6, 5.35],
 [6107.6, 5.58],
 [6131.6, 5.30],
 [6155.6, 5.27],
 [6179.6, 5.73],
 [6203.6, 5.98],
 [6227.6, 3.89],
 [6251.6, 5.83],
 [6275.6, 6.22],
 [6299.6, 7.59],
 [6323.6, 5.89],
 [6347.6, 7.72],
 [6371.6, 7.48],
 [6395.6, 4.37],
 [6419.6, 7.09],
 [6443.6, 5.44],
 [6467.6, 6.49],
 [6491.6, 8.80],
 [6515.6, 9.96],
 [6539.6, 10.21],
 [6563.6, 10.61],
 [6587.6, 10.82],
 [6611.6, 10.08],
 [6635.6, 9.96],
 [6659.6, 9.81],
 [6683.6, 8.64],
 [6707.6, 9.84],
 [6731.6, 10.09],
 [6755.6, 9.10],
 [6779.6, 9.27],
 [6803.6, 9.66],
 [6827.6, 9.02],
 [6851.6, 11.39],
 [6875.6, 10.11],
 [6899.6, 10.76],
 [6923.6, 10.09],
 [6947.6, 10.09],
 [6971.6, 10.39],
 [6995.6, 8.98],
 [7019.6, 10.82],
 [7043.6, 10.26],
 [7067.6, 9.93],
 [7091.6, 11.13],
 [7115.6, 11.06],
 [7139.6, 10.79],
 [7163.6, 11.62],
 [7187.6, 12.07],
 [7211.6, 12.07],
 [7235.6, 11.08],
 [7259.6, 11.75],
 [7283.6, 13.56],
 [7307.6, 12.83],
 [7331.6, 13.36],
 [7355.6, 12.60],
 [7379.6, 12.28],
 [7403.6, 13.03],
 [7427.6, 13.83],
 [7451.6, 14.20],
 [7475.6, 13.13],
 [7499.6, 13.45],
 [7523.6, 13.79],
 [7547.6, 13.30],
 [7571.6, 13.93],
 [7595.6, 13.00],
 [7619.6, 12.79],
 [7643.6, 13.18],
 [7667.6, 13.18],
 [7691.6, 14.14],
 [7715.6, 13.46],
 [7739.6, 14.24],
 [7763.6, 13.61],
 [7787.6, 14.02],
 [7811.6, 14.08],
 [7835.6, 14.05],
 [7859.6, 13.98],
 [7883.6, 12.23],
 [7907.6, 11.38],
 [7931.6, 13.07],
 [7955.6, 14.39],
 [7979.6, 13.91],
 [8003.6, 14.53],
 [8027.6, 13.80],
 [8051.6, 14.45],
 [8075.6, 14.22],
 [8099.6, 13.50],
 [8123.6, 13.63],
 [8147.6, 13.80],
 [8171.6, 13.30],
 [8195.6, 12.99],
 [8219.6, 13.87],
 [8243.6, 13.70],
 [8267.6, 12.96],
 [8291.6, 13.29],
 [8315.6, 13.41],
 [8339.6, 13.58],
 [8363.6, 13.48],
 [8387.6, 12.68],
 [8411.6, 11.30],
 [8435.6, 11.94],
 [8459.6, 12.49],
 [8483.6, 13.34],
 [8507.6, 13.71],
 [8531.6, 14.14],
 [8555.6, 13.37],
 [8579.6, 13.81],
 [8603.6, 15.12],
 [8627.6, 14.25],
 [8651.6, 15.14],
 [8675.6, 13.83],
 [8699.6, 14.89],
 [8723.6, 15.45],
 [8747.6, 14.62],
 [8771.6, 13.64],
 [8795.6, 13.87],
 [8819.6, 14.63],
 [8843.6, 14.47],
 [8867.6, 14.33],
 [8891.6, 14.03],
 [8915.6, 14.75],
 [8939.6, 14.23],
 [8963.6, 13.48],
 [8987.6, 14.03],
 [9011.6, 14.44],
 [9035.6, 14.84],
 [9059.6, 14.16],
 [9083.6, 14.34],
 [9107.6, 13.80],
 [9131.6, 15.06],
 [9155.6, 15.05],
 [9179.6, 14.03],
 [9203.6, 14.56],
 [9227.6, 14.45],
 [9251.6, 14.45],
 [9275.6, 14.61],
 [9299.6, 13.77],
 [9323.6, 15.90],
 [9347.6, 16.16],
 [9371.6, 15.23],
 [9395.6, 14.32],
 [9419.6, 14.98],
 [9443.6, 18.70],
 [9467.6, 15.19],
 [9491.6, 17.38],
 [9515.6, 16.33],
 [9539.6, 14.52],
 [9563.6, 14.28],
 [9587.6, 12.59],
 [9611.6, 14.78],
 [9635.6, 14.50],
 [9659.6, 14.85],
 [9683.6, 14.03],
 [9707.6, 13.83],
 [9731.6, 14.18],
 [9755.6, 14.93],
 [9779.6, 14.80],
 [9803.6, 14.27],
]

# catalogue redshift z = 0.63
